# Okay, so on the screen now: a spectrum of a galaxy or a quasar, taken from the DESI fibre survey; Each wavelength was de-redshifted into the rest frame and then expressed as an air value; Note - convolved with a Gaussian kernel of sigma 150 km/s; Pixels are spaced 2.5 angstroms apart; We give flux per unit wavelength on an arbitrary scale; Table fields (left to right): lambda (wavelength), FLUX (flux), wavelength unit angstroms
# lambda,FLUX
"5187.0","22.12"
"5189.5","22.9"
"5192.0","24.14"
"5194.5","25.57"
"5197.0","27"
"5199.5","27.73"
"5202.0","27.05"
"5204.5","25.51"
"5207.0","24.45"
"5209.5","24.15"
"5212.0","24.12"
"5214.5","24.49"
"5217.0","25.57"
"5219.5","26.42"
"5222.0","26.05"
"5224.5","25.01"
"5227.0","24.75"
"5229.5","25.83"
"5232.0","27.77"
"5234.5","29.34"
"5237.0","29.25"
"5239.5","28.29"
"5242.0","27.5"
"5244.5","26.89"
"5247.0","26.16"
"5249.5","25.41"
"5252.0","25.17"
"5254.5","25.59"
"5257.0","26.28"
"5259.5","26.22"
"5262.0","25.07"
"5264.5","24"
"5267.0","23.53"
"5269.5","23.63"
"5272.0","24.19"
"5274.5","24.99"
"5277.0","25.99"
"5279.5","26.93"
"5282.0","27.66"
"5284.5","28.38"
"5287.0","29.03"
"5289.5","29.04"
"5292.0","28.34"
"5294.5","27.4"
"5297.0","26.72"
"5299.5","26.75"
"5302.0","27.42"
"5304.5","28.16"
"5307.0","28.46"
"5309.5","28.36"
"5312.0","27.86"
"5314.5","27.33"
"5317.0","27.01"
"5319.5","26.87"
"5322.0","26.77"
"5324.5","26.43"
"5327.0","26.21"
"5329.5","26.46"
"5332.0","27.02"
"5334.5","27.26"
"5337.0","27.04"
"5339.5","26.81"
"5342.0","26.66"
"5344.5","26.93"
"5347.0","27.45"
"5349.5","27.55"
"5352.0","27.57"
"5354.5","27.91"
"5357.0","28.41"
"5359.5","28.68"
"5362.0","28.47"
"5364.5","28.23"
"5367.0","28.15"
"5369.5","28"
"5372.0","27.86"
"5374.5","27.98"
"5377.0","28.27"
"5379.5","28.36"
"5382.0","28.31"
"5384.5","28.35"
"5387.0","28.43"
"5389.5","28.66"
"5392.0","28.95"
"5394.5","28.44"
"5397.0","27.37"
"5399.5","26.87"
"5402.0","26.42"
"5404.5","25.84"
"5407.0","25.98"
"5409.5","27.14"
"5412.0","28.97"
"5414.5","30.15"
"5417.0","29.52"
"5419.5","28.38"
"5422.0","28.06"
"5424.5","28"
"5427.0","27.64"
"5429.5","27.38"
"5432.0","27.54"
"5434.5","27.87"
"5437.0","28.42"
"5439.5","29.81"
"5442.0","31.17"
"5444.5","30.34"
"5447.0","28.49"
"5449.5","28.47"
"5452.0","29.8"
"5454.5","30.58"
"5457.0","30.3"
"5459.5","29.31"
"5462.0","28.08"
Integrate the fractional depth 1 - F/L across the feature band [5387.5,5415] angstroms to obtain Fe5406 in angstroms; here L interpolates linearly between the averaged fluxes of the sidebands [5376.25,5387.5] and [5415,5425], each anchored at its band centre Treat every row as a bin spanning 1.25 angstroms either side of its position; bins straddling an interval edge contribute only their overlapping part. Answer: 0.81 angstroms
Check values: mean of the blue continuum 28.3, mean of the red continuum 28.7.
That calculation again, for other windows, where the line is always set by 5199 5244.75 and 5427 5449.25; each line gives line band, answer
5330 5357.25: 0.4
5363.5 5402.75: 0.1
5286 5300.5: -0.4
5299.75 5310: -0.3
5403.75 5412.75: 0.5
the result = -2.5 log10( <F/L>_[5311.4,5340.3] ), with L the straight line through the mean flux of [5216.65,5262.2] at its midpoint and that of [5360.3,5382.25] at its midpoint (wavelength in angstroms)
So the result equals 0.03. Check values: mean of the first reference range 26.5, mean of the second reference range 28.2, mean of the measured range 26.9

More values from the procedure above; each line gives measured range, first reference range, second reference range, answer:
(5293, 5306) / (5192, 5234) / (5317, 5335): -0.03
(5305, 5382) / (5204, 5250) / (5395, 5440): -0.01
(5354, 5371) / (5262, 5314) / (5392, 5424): -0.03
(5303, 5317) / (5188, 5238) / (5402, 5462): -0.03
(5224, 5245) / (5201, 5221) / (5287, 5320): -0.06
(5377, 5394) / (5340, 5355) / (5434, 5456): -0.01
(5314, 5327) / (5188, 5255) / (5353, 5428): 0.02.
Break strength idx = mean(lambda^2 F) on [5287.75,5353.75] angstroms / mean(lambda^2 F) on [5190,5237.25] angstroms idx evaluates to 1.1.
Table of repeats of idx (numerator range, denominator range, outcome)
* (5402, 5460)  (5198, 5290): 1.17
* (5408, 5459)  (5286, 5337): 1.10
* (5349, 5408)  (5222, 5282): 1.12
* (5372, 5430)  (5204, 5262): 1.14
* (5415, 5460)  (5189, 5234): 1.23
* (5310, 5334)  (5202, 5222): 1.12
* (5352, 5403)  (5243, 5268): 1.16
